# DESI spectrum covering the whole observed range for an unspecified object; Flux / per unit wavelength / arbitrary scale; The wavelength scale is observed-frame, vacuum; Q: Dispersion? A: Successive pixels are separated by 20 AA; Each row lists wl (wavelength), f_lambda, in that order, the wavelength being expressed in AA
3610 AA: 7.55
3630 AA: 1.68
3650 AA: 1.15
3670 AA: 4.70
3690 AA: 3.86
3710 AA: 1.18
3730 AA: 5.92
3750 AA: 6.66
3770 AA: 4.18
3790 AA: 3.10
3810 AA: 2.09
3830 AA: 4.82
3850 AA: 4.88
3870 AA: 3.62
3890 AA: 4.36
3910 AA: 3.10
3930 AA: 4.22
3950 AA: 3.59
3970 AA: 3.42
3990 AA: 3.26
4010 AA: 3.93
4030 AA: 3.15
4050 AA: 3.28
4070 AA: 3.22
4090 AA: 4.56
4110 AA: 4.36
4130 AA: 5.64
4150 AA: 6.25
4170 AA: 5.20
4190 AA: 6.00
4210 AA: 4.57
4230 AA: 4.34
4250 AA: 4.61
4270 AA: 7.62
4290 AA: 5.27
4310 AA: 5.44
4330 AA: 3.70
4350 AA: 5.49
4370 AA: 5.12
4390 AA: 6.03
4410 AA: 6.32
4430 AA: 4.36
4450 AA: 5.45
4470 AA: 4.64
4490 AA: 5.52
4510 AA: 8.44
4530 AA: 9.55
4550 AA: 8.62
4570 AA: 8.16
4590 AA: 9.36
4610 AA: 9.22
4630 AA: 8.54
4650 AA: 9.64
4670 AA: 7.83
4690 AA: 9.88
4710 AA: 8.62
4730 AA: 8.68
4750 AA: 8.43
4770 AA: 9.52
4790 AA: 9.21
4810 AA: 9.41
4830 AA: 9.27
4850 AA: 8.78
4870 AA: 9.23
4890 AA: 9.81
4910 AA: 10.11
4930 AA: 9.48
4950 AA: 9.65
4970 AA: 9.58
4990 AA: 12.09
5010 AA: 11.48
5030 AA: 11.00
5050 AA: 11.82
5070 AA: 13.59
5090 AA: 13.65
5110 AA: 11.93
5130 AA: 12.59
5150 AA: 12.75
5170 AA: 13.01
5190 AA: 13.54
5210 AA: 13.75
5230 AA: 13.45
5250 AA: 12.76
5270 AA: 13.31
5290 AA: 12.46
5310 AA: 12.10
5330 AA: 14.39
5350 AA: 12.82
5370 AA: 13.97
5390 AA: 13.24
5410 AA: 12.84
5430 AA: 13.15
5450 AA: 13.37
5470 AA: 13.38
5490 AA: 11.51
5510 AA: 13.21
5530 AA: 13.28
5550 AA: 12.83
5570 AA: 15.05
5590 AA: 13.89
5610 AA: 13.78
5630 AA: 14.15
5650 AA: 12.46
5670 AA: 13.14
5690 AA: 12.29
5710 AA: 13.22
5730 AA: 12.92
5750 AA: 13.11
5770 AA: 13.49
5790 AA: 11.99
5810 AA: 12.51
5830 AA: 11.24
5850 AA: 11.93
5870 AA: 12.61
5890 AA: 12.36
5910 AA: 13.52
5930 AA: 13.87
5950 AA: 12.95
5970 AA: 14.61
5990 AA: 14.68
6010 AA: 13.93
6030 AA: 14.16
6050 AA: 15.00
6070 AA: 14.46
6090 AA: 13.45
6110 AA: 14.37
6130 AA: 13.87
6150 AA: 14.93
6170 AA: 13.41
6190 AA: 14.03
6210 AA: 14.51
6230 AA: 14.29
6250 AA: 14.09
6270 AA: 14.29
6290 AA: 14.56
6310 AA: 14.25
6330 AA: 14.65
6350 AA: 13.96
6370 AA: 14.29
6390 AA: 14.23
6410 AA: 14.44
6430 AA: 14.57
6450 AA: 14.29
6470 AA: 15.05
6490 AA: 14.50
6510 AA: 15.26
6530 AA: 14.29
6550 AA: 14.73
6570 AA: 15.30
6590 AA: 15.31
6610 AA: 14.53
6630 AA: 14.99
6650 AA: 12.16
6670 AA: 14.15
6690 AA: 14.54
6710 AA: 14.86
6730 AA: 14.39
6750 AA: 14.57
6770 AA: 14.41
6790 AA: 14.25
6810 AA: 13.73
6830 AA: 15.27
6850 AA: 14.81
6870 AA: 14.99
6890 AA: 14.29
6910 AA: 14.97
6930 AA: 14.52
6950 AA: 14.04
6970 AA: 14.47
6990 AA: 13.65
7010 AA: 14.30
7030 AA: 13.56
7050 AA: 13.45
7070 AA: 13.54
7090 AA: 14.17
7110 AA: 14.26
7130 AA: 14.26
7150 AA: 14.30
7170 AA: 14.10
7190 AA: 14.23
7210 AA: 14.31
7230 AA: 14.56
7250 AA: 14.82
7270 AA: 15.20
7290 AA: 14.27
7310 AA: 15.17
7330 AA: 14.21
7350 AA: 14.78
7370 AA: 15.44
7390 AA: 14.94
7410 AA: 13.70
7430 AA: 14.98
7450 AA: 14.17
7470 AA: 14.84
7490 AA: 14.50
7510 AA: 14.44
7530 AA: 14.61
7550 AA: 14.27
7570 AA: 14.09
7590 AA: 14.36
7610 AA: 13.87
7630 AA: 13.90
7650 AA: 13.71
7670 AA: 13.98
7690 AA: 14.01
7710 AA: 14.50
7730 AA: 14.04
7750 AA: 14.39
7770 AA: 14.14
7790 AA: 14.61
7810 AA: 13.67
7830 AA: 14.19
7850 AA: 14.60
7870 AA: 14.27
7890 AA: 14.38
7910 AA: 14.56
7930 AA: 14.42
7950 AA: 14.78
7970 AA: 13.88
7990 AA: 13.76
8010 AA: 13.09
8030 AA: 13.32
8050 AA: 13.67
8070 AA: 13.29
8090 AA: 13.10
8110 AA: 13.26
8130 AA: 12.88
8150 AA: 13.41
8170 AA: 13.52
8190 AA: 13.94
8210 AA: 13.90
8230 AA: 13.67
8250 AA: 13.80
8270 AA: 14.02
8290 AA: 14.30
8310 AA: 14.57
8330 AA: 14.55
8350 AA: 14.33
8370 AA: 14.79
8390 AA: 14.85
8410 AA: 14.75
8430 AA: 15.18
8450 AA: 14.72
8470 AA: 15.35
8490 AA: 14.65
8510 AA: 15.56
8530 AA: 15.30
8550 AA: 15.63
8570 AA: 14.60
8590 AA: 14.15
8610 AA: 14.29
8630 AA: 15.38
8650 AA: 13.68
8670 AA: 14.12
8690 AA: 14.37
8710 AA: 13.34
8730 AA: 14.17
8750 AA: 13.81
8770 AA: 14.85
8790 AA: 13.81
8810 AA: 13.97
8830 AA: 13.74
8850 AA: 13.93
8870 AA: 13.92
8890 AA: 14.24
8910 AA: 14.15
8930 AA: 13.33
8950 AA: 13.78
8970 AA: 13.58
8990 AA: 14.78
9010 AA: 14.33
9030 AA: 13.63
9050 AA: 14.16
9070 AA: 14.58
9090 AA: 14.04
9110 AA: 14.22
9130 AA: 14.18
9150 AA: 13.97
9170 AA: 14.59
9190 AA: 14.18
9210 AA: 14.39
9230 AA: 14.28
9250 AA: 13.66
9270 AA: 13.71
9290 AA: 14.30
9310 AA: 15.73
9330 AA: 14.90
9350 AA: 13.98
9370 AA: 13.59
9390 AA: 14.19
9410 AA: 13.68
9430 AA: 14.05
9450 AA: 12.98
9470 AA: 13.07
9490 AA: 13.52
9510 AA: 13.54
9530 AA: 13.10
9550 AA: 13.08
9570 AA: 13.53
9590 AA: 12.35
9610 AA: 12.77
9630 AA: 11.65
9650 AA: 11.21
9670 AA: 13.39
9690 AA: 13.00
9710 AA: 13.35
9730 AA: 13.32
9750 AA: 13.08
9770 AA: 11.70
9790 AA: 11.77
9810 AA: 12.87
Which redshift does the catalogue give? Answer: 0.129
